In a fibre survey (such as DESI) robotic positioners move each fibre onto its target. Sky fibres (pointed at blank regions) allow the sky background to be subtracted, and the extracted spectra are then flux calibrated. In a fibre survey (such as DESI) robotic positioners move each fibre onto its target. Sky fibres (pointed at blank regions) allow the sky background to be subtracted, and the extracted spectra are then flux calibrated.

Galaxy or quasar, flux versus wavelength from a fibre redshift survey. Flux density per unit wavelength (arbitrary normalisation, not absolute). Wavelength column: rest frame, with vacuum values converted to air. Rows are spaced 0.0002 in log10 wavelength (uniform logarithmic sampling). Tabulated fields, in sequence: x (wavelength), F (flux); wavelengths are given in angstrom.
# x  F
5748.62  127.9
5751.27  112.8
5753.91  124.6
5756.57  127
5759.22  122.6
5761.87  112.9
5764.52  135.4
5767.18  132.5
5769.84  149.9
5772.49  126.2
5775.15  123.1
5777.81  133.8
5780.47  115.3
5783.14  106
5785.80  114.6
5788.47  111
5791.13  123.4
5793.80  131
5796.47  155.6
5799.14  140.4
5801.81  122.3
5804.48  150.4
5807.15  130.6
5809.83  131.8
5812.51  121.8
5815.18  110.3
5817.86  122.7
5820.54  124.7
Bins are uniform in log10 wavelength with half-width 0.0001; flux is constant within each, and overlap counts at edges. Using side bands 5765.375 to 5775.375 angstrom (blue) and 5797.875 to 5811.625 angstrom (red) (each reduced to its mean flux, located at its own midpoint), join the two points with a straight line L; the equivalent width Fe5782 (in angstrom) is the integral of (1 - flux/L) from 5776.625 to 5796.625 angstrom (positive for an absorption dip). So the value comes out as 1.85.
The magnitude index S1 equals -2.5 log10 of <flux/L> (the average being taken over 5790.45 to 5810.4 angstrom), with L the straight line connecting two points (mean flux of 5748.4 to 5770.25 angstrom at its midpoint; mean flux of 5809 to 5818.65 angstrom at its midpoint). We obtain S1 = -0.12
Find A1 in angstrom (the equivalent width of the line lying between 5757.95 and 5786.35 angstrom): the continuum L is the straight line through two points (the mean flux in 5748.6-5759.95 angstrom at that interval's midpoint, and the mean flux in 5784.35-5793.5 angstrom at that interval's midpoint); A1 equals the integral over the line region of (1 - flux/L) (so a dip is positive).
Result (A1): -1.2 angstrom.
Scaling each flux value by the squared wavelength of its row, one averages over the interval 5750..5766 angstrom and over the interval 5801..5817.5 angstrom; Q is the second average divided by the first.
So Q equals 1.06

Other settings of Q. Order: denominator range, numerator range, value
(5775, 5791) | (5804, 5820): 1.09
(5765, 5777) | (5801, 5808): 1.03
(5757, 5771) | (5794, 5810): 1.08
